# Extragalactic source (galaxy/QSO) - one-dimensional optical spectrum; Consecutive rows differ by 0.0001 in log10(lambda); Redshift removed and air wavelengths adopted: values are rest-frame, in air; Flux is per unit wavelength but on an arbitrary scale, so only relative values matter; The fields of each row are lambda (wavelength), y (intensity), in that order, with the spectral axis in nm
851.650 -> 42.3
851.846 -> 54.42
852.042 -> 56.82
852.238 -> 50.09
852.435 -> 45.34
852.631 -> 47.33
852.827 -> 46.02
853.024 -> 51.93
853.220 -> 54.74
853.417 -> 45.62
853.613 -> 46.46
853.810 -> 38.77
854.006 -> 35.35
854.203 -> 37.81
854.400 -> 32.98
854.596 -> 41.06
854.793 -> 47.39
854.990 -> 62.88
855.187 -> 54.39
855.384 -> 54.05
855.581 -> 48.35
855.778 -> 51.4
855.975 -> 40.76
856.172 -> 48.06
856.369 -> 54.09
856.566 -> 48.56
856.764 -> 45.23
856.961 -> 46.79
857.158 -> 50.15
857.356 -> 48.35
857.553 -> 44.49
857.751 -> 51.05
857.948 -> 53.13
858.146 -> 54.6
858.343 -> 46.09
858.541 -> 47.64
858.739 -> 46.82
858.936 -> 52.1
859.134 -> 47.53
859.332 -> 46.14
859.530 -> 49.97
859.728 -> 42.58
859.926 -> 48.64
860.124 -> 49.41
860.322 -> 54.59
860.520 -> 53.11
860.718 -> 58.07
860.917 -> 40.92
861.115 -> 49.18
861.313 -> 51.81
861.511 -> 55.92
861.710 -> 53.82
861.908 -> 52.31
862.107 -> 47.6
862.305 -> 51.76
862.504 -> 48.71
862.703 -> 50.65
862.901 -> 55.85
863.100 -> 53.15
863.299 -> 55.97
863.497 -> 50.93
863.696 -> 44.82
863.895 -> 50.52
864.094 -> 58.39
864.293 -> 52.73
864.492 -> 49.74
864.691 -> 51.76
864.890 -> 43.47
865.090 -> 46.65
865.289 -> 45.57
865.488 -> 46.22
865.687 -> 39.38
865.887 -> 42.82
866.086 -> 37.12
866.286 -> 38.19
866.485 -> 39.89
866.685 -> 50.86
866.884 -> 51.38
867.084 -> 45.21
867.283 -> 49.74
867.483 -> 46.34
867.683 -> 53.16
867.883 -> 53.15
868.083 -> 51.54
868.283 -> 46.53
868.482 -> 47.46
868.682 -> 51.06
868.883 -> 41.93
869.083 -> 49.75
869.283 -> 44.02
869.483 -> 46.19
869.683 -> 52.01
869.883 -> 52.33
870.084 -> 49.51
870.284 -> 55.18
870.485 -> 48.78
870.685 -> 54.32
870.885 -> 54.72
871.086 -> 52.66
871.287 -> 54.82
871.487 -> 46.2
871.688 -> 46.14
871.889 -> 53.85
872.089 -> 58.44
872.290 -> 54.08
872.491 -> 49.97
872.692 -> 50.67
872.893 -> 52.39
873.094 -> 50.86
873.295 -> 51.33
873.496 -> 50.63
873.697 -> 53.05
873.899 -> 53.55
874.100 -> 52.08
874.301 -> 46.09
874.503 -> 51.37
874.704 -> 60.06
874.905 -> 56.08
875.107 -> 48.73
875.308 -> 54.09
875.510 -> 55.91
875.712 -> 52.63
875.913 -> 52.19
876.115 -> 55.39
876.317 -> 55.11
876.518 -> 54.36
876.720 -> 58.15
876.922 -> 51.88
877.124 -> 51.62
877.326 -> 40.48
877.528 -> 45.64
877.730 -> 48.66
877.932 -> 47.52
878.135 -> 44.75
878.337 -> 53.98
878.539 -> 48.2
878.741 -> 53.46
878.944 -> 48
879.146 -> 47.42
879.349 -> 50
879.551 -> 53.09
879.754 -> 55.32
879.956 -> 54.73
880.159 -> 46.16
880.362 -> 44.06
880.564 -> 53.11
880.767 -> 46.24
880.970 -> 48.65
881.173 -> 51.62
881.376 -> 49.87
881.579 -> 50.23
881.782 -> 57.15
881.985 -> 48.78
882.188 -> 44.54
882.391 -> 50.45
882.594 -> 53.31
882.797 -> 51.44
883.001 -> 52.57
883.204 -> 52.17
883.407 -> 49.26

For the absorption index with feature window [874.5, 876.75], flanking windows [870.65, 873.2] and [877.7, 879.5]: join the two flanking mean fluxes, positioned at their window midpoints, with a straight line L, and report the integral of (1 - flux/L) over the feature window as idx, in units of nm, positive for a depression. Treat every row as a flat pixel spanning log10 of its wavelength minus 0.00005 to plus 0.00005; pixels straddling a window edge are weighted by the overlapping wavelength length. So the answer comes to -0.177 nm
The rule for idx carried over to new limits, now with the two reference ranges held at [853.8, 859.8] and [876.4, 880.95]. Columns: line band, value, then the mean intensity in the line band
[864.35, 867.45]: 0.20 nm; 45.3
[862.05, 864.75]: -0.19 nm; 51.7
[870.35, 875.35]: -0.30 nm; 52.2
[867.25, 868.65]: -0.03 nm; 49.8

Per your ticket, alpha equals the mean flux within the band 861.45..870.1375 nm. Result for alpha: 48.7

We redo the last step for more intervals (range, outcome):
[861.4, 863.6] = 52.4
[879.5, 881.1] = 50.1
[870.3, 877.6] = 52.2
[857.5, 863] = 50.2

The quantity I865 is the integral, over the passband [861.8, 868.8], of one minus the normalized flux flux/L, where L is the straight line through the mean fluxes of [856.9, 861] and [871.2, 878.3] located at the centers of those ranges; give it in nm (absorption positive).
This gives 0.23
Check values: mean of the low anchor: 49.2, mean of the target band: 48.6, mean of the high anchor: 51.7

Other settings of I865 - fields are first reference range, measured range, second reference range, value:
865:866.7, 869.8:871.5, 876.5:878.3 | -0.27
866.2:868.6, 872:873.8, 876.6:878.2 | -0.15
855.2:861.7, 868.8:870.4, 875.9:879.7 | 0.04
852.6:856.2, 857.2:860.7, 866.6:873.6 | -0.13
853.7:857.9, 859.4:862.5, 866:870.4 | -0.21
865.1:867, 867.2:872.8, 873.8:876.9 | -0.31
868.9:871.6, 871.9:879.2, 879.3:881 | -0.19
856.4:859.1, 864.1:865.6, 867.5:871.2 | 0.03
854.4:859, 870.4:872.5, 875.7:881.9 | -0.09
